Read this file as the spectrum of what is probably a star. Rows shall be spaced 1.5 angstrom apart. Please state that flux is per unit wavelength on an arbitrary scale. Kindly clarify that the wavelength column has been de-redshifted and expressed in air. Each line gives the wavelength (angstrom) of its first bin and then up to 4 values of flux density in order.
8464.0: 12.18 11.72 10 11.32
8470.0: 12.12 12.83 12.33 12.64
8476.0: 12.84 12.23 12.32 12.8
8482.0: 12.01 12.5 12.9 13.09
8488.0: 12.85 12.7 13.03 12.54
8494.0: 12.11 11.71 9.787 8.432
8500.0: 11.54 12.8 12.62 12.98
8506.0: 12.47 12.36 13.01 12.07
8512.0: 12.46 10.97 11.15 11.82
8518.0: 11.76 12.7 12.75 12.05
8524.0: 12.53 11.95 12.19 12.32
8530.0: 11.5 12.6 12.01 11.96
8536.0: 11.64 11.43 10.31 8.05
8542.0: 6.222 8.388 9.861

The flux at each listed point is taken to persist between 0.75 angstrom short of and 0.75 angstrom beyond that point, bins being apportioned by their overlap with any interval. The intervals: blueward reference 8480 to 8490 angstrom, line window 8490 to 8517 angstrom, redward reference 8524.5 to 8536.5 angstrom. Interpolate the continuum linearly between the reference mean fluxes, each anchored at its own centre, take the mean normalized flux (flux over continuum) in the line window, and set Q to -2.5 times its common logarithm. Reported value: 0.05 mag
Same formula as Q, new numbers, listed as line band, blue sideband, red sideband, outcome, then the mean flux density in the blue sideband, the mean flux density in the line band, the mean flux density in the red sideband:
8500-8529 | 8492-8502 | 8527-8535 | -0.053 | 11.2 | 12.2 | 12.1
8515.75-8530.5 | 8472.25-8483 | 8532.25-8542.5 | -0.126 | 12.5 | 12.2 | 10.3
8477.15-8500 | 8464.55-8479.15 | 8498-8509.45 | 0.001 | 12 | 12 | 12.1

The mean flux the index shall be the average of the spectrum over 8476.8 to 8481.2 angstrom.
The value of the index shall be 12.4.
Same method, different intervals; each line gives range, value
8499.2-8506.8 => 12.5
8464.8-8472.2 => 11.6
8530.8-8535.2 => 12.2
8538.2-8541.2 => 9.24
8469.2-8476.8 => 12.5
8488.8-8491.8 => 12.9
